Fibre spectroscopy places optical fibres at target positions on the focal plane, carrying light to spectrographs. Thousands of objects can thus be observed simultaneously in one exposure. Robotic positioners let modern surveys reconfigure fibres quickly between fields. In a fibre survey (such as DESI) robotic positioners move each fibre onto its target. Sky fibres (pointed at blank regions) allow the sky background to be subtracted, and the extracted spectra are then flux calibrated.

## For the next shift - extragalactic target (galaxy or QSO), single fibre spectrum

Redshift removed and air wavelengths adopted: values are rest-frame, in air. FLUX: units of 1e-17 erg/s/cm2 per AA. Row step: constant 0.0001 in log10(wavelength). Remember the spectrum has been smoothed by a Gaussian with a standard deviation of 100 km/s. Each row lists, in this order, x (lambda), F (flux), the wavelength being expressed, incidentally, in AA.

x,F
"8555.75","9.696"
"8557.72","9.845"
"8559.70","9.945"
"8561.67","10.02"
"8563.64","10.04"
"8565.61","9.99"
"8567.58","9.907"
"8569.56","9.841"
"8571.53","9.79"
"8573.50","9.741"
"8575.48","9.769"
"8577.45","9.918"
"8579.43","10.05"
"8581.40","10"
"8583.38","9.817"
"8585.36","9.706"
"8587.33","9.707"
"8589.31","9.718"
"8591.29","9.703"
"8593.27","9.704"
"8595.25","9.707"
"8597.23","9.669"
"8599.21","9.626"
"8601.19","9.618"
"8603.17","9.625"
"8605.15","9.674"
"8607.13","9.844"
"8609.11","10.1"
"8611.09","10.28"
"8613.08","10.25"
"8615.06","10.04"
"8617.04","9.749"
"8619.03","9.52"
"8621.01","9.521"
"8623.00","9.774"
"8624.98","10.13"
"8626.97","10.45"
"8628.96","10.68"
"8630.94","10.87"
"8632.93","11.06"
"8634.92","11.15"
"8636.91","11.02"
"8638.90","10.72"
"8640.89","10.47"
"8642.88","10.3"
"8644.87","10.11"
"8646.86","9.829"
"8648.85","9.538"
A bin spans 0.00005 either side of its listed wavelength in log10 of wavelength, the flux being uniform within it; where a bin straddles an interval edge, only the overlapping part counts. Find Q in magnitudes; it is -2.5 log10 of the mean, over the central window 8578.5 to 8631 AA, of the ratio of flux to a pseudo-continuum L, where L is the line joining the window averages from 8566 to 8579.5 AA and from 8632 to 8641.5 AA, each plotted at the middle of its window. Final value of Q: 0.05 mag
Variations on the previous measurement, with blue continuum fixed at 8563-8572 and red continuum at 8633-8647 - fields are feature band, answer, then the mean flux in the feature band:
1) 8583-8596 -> 0.04 mag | 9.72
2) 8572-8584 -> 0.01 mag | 9.88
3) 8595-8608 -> 0.06 mag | 9.68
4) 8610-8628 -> 0.05 mag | 9.97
